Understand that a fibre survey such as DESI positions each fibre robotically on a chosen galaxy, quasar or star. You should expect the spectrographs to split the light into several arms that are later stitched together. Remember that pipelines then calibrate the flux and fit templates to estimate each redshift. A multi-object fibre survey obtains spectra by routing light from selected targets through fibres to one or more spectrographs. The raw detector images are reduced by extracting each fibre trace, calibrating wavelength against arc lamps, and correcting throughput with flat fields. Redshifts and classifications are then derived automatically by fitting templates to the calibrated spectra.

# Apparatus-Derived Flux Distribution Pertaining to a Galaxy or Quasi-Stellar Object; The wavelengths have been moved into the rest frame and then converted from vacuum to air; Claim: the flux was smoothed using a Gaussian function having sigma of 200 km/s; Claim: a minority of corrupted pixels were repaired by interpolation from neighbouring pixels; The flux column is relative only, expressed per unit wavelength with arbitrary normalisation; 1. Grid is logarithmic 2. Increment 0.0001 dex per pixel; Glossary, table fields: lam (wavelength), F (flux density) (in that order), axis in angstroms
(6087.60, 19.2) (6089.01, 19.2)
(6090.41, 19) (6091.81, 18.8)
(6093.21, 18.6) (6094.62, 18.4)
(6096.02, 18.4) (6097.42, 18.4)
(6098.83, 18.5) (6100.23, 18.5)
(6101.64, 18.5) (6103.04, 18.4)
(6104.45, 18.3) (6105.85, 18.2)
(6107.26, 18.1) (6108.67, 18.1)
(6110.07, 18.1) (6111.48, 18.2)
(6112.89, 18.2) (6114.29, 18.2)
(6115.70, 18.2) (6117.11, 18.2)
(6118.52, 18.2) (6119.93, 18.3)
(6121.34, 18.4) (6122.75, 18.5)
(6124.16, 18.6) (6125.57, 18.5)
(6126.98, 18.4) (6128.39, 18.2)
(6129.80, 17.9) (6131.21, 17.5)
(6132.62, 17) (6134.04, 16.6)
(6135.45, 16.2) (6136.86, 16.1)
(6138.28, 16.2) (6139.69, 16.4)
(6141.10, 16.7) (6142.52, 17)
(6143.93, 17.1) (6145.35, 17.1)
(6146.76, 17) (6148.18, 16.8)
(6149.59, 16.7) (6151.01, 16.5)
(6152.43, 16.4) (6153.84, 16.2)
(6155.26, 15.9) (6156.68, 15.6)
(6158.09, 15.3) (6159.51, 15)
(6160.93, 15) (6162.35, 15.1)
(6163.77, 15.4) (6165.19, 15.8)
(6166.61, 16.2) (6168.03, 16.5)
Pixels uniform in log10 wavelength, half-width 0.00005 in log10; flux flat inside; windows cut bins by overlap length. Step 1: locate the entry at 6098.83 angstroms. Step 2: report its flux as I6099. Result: 18.5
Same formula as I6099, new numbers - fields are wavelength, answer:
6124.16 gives 18.6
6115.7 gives 18.2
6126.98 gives 18.4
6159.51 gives 15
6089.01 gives 19.2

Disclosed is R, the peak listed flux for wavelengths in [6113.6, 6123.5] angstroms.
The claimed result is 18.5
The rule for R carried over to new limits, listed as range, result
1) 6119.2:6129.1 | 18.6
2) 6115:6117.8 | 18.2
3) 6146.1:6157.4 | 17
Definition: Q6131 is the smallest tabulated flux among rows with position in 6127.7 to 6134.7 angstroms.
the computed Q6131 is 16.6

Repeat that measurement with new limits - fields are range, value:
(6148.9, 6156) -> 15.9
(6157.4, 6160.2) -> 15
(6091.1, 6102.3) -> 18.4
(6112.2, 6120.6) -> 18.2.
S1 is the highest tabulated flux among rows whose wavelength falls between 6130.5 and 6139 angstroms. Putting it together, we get 17.5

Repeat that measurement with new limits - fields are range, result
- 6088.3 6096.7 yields 19.2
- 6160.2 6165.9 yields 15.8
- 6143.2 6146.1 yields 17.1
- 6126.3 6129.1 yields 18.4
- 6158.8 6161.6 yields 15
